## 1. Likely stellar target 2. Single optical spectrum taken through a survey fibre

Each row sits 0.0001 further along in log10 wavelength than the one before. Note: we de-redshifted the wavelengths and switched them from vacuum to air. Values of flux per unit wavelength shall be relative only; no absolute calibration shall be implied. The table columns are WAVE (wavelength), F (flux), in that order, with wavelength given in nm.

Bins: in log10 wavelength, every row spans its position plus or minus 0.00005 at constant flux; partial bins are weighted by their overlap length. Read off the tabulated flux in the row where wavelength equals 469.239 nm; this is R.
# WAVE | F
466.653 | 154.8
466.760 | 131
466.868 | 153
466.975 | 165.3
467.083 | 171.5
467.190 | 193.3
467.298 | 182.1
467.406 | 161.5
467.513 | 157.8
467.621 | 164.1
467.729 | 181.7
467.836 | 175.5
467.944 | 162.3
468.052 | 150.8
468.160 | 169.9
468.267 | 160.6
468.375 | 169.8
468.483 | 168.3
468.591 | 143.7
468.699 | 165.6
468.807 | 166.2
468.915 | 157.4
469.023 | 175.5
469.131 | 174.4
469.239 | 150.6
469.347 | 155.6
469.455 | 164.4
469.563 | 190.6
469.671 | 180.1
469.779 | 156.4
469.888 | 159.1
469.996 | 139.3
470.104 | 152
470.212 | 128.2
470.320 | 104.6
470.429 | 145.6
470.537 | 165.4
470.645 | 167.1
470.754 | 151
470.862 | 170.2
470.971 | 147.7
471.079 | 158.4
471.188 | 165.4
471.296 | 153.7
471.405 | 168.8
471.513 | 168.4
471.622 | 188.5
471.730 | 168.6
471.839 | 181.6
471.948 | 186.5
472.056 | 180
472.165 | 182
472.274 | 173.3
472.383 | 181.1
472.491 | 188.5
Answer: 150.6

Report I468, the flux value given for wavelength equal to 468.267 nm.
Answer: 160.6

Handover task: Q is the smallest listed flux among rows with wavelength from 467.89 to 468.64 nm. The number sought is 143.7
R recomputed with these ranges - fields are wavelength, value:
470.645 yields 167.1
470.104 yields 152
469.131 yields 174.4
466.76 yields 131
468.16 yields 169.9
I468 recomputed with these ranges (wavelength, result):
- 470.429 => 145.6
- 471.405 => 168.8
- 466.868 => 153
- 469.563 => 190.6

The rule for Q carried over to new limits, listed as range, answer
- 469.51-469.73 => 180.1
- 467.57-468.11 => 150.8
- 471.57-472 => 168.6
